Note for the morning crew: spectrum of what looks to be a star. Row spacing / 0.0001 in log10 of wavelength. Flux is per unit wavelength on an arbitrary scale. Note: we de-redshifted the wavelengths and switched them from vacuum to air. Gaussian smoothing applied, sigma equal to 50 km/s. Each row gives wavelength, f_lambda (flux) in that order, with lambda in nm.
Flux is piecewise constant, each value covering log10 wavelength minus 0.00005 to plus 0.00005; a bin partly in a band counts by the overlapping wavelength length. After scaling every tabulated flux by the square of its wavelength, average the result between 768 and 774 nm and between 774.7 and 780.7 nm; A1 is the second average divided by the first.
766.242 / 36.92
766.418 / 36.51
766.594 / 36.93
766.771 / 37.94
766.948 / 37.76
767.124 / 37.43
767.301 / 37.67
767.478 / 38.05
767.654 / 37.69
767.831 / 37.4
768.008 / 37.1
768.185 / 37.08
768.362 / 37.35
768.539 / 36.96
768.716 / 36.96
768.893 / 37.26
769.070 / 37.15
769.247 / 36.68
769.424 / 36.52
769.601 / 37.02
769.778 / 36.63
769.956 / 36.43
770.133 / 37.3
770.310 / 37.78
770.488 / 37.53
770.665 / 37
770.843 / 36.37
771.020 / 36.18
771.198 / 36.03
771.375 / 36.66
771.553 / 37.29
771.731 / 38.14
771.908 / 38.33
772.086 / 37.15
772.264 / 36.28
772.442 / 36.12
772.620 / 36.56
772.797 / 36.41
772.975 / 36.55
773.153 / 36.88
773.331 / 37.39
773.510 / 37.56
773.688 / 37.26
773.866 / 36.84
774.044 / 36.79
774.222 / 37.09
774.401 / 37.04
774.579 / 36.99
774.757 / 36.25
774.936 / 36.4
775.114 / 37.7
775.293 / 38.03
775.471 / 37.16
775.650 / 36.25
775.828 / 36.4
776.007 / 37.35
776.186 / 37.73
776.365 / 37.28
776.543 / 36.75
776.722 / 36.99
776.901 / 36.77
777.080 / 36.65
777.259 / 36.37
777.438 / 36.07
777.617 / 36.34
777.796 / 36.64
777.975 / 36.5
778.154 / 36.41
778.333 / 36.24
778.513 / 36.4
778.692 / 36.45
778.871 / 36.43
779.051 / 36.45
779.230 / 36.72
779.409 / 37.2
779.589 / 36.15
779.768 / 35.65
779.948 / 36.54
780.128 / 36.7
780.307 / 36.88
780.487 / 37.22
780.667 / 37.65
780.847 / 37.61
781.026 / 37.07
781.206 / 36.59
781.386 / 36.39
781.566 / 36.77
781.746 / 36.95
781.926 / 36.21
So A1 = 1.0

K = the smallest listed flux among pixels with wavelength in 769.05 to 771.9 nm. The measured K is 36.03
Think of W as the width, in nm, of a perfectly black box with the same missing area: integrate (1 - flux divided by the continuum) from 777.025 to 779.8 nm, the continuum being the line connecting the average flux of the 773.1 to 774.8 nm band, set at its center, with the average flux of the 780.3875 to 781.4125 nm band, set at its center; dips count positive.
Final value 0.05 nm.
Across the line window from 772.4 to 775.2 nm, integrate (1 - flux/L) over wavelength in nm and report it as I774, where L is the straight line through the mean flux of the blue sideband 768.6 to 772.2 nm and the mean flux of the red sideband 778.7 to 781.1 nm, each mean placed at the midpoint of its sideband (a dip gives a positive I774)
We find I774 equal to 0.00 nm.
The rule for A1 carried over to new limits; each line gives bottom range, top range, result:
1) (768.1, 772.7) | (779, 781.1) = 1.02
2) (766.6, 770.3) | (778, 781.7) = 1.01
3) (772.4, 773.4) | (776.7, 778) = 1.01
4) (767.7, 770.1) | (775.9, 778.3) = 1.01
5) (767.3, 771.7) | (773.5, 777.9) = 1.01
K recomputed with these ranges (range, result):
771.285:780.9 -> 35.65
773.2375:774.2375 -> 36.79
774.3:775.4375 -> 36.25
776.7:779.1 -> 36.07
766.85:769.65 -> 36.52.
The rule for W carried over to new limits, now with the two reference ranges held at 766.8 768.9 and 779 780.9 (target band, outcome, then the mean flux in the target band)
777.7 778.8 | 0.01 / 36.5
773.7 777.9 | 0.01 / 36.9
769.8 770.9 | 0.01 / 37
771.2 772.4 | 0.00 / 37.2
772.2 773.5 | 0.02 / 36.7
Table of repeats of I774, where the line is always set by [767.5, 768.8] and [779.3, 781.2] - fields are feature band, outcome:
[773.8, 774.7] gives 0.003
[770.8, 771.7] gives 0.013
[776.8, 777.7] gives 0.012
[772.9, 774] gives 0.000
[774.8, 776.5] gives -0.004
